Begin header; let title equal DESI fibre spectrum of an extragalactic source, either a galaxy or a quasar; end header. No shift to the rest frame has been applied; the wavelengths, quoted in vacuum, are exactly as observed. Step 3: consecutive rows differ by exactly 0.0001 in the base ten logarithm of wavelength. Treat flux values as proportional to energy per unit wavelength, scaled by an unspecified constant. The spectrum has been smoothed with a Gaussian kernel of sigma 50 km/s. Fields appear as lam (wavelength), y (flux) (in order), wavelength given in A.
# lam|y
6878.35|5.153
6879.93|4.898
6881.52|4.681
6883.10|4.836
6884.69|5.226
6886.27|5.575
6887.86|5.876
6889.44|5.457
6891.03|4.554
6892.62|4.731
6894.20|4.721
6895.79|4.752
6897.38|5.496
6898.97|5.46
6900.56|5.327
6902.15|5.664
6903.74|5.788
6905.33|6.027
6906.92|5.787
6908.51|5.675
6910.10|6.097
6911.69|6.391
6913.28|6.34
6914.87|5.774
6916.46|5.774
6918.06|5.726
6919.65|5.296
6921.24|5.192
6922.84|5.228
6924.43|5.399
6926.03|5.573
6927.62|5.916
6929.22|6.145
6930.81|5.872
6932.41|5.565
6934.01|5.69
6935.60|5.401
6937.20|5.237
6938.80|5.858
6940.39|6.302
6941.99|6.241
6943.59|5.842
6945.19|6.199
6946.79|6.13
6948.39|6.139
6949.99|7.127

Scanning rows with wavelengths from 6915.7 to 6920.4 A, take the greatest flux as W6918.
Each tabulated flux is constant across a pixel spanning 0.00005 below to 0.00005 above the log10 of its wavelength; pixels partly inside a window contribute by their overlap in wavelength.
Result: 5.774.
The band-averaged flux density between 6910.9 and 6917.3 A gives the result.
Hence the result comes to 6.07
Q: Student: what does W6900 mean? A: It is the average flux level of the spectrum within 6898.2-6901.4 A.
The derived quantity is 5.39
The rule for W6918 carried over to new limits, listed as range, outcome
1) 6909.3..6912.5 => 6.391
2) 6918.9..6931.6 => 6.145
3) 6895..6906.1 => 6.027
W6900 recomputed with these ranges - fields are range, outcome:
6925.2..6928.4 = 5.74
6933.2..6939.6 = 5.55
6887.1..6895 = 5.07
